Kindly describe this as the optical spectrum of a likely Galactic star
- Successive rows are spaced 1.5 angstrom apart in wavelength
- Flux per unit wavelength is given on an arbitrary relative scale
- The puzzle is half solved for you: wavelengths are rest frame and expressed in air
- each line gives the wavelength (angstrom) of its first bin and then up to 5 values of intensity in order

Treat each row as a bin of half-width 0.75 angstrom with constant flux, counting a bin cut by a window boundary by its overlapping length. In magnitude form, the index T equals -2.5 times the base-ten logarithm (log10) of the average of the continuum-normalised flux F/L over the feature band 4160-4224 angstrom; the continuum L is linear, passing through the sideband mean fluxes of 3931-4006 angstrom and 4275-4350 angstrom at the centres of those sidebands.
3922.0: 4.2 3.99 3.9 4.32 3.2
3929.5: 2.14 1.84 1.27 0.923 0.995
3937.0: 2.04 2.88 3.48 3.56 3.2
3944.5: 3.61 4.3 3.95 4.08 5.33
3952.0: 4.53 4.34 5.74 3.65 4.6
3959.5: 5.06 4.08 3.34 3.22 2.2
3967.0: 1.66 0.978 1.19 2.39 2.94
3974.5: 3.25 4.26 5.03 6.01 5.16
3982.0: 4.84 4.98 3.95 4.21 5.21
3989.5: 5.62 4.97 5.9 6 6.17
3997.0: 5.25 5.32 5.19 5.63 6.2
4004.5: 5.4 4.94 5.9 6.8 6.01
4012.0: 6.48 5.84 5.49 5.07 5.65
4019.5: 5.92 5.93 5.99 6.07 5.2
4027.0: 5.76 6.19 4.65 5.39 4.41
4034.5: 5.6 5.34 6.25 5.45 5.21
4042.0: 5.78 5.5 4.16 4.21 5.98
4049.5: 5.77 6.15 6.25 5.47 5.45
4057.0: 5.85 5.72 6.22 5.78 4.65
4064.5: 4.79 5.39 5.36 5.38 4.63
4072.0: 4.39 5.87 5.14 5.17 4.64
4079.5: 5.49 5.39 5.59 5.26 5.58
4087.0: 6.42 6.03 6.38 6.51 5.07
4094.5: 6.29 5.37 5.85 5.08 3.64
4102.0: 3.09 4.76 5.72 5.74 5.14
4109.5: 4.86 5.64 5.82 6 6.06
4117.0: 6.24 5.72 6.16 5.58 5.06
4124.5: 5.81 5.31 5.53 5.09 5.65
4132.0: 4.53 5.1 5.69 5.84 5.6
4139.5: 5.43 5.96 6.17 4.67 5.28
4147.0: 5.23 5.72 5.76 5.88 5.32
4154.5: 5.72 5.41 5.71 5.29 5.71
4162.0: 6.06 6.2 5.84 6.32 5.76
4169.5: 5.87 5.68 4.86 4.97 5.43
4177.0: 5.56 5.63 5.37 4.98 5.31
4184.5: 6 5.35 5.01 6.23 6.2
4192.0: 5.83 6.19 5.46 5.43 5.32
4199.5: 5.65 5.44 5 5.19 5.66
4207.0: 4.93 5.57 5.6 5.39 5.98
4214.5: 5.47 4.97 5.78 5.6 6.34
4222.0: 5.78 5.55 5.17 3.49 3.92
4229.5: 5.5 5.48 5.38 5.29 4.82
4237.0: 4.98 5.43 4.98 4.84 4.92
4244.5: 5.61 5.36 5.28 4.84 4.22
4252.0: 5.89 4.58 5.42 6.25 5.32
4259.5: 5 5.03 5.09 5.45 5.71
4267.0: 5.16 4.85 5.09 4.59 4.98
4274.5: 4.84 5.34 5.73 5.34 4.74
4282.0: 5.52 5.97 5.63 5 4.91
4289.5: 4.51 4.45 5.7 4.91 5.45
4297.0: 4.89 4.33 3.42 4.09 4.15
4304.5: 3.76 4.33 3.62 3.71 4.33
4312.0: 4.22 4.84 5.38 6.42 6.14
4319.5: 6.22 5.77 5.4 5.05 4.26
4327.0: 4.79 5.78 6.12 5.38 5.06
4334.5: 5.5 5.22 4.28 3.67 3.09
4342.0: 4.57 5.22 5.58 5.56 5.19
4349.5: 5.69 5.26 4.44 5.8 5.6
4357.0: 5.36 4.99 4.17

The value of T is -0.20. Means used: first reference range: 4.03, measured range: 5.59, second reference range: 4.96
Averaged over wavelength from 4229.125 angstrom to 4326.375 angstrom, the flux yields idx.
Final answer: 5.04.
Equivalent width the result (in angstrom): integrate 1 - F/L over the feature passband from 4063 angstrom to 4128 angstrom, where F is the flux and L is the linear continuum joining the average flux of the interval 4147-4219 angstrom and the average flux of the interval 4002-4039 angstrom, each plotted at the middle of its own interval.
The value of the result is 2.6 angstrom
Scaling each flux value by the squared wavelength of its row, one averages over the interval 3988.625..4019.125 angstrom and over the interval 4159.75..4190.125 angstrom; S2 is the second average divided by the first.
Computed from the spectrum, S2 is 1.07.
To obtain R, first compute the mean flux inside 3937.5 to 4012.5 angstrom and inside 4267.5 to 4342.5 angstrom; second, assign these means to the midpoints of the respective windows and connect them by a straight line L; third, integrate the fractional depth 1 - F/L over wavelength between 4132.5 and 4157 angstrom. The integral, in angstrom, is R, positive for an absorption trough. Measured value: -4.48 angstrom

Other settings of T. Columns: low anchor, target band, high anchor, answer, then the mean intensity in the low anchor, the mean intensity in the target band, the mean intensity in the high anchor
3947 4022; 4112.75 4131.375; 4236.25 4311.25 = -0.176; 4.72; 5.68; 4.95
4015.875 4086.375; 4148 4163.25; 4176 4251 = -0.058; 5.43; 5.67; 5.35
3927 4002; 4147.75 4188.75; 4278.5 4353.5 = -0.238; 3.87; 5.59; 4.94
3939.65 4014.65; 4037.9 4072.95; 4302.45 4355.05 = -0.164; 4.53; 5.38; 4.97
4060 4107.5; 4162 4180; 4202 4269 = -0.074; 5.32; 5.65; 5.25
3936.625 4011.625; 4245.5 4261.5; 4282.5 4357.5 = -0.075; 4.39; 5.2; 4.96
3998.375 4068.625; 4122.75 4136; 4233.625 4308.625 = 0.001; 5.57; 5.33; 4.98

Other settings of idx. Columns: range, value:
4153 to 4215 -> 5.57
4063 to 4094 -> 5.41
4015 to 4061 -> 5.55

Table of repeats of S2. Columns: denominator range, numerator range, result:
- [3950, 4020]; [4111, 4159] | 1.27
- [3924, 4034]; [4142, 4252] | 1.37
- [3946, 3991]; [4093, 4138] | 1.44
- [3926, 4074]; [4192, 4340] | 1.24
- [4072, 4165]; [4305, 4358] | 1.01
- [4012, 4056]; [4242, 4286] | 1.06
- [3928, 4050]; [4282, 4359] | 1.28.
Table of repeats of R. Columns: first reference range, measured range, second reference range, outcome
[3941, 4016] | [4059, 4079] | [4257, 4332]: -2.1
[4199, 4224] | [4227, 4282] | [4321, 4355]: 2.3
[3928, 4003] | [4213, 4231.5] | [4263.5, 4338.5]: -2.1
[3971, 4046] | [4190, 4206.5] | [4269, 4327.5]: -1.7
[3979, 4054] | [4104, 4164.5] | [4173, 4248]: -1.8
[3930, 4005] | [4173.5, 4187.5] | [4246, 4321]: -2.1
